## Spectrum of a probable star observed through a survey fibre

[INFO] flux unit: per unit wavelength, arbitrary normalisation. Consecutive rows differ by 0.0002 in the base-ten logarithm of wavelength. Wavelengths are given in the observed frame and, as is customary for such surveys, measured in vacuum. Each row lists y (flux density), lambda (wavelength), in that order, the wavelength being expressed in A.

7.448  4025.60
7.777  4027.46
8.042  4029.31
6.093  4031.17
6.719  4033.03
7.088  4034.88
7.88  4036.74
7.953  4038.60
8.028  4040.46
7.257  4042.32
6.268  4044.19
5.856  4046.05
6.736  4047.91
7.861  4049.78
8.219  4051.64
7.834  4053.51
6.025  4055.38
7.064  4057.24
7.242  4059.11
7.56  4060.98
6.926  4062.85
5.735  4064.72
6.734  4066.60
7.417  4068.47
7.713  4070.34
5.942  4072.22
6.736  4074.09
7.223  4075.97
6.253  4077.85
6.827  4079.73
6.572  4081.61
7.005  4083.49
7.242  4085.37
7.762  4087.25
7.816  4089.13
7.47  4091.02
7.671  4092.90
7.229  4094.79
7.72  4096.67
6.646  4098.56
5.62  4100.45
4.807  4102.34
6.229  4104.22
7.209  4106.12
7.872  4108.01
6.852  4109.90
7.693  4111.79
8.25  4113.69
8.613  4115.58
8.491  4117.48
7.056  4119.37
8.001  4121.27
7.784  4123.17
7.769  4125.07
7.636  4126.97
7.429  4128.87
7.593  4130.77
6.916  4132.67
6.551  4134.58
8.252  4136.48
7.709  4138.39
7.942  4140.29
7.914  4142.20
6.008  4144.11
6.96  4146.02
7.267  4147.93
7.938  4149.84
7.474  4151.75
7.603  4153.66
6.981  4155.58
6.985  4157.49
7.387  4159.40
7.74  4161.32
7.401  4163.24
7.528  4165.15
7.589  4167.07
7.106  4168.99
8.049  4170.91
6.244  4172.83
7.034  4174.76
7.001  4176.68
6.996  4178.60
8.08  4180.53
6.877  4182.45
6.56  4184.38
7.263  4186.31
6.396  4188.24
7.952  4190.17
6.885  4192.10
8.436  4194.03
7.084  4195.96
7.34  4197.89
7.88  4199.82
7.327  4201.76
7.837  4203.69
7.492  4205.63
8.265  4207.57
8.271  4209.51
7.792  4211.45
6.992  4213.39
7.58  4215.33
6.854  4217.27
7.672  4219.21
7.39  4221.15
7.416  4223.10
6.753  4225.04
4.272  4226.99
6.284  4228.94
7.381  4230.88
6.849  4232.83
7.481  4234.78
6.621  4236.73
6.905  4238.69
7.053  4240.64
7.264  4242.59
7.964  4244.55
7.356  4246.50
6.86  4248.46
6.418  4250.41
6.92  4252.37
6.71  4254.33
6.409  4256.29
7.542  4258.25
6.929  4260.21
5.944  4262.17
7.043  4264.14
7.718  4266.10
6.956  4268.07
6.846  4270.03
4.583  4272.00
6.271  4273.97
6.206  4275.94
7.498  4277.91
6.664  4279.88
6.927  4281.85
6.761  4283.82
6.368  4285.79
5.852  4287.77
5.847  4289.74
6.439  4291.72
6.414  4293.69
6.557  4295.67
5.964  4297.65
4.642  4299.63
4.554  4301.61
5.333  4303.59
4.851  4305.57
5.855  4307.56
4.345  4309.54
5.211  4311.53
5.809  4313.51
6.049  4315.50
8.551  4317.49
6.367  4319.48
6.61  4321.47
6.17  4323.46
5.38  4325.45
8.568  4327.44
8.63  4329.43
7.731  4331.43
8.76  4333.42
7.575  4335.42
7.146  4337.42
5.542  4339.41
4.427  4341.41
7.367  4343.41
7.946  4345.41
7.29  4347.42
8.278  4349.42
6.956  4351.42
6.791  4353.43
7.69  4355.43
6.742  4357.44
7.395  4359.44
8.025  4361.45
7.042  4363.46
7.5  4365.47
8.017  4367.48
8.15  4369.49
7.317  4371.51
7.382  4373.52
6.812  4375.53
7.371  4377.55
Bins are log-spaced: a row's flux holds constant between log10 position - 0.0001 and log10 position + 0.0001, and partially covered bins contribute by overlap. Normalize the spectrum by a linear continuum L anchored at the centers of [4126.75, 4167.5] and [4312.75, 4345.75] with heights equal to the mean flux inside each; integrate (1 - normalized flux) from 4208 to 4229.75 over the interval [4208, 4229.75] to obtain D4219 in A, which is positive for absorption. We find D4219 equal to 0.5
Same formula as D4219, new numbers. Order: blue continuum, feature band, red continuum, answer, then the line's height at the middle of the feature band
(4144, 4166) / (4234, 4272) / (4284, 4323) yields -3.27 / 6.38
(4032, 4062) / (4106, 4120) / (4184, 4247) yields -1.11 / 7.23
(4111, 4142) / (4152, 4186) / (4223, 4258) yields 0.68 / 7.4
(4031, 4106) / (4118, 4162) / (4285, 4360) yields -3.74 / 6.86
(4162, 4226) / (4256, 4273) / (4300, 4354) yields 0.68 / 6.95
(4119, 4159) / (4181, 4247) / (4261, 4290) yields -2.93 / 6.93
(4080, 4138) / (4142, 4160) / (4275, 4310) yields -0.53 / 7.01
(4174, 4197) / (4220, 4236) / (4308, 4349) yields 0.79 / 7.09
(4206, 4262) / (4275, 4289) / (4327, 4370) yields 1.19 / 7.21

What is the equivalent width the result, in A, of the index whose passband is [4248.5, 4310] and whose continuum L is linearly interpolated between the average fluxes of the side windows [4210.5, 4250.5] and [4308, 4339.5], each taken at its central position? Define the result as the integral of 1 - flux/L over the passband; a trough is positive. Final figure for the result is 5.8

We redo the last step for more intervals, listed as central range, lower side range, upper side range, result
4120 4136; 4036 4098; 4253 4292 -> -1.2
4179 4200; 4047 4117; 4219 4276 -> -1.2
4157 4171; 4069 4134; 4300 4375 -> -0.7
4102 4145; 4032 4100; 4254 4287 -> -2.9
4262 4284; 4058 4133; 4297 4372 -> 0.7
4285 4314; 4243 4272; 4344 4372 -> 6.3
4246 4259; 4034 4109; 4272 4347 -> -0.6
